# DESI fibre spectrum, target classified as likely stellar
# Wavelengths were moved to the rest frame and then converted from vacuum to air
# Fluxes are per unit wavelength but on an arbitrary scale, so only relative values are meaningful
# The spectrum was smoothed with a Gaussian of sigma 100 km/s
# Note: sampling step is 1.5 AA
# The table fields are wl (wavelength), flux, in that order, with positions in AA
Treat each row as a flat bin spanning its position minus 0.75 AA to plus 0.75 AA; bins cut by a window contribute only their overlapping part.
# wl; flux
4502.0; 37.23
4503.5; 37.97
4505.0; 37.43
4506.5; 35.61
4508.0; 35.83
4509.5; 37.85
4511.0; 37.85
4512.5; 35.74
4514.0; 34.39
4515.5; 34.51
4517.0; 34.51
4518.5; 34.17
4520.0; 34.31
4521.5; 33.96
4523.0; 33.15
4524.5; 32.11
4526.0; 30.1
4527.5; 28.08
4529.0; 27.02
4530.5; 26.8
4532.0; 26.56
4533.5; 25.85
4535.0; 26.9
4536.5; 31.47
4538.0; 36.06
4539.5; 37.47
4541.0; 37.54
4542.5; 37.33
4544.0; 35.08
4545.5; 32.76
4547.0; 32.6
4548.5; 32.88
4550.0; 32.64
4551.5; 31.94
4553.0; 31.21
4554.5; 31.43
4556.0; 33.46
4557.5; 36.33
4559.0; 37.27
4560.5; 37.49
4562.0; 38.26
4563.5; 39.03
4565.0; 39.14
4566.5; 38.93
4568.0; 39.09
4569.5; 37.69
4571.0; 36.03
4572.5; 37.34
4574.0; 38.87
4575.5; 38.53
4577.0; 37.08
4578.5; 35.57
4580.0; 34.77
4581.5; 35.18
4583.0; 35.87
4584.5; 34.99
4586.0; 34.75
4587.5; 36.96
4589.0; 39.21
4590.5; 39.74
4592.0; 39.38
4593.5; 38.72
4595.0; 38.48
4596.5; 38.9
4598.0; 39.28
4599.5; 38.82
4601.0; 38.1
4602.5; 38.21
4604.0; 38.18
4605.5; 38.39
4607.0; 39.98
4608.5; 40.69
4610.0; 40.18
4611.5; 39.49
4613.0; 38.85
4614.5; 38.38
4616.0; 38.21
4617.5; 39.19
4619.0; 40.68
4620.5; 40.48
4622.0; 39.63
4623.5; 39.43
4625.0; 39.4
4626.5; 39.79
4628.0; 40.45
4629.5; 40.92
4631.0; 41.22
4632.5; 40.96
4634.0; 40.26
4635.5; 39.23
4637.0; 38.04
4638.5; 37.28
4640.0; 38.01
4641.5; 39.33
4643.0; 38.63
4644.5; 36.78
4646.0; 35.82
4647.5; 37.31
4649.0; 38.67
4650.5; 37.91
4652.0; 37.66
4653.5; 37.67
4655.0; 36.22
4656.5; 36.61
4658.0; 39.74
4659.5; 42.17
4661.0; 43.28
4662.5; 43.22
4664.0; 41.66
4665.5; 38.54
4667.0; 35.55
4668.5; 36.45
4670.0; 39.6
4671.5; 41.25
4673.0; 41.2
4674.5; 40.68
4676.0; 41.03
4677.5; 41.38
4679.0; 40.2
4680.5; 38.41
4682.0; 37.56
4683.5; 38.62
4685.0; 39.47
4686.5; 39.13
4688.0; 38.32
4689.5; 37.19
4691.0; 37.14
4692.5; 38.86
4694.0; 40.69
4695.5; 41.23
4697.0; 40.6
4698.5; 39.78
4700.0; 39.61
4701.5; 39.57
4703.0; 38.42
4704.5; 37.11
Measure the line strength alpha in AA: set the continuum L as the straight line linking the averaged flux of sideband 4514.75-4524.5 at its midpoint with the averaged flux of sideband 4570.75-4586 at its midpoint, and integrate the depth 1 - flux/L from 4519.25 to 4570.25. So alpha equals 2.1 AA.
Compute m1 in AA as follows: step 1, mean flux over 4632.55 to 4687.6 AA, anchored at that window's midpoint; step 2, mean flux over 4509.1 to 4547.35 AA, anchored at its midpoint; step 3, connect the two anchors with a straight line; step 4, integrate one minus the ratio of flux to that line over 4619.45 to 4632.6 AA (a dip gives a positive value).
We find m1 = -1.0 AA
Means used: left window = 32.8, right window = 39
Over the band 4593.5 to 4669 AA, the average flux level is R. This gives 39.1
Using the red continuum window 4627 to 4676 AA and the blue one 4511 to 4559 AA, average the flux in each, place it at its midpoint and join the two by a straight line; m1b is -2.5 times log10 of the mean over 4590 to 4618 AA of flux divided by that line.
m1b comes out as -0.07 mag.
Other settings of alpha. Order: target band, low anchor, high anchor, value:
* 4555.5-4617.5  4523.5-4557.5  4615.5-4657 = -4.92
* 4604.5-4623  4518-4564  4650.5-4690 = -1.51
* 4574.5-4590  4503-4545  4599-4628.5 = 0.35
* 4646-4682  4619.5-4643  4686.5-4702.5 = 0.13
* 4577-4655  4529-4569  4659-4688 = -2.81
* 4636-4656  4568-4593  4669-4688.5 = 0.62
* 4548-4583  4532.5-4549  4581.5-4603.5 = -0.68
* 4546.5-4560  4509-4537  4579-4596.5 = 0.36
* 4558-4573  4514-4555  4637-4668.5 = -1.84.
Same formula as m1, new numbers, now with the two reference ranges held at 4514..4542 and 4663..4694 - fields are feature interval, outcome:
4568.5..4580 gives -1.0 AA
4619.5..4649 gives -1.7 AA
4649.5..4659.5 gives 0.0 AA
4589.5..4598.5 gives -1.0 AA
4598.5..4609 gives -1.0 AA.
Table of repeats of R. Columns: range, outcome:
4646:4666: 39.2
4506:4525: 35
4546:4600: 36.6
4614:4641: 39.5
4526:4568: 33.4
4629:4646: 39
